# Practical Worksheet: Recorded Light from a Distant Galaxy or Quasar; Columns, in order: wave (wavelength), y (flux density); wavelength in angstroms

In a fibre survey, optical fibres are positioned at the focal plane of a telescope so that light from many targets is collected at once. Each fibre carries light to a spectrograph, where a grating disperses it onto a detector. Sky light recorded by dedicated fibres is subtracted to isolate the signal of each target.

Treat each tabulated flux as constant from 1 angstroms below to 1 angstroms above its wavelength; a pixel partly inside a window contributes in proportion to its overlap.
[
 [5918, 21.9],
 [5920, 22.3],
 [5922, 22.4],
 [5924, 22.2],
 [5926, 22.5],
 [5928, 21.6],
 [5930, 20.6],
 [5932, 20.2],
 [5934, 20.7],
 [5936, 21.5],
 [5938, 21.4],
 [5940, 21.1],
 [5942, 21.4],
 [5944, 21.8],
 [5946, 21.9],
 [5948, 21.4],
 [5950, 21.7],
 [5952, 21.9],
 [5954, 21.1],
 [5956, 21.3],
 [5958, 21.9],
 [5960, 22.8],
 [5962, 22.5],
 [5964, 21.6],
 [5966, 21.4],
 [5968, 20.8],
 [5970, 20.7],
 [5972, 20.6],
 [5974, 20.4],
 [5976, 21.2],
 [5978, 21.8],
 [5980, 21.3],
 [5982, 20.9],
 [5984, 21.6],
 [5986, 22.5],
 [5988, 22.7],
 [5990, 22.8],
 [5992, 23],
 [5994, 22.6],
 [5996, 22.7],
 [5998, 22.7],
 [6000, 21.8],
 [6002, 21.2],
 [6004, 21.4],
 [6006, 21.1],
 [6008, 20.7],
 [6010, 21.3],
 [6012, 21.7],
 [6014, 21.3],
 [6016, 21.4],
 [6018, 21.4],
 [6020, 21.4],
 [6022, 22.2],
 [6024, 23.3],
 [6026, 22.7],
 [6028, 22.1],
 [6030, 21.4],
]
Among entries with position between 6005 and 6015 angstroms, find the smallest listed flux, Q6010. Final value 20.7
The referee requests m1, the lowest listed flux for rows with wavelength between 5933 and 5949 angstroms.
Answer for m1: 20.7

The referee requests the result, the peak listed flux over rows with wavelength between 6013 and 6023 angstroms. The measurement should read 22.2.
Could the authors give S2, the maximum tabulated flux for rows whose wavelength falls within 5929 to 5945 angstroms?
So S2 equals 21.8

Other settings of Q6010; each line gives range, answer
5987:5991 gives 22.7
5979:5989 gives 20.9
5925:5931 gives 20.6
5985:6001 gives 21.8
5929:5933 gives 20.2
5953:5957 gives 21.1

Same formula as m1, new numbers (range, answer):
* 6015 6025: 21.4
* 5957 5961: 21.9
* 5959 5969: 20.8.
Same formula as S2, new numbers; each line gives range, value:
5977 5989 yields 22.7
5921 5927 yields 22.5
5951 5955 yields 21.9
